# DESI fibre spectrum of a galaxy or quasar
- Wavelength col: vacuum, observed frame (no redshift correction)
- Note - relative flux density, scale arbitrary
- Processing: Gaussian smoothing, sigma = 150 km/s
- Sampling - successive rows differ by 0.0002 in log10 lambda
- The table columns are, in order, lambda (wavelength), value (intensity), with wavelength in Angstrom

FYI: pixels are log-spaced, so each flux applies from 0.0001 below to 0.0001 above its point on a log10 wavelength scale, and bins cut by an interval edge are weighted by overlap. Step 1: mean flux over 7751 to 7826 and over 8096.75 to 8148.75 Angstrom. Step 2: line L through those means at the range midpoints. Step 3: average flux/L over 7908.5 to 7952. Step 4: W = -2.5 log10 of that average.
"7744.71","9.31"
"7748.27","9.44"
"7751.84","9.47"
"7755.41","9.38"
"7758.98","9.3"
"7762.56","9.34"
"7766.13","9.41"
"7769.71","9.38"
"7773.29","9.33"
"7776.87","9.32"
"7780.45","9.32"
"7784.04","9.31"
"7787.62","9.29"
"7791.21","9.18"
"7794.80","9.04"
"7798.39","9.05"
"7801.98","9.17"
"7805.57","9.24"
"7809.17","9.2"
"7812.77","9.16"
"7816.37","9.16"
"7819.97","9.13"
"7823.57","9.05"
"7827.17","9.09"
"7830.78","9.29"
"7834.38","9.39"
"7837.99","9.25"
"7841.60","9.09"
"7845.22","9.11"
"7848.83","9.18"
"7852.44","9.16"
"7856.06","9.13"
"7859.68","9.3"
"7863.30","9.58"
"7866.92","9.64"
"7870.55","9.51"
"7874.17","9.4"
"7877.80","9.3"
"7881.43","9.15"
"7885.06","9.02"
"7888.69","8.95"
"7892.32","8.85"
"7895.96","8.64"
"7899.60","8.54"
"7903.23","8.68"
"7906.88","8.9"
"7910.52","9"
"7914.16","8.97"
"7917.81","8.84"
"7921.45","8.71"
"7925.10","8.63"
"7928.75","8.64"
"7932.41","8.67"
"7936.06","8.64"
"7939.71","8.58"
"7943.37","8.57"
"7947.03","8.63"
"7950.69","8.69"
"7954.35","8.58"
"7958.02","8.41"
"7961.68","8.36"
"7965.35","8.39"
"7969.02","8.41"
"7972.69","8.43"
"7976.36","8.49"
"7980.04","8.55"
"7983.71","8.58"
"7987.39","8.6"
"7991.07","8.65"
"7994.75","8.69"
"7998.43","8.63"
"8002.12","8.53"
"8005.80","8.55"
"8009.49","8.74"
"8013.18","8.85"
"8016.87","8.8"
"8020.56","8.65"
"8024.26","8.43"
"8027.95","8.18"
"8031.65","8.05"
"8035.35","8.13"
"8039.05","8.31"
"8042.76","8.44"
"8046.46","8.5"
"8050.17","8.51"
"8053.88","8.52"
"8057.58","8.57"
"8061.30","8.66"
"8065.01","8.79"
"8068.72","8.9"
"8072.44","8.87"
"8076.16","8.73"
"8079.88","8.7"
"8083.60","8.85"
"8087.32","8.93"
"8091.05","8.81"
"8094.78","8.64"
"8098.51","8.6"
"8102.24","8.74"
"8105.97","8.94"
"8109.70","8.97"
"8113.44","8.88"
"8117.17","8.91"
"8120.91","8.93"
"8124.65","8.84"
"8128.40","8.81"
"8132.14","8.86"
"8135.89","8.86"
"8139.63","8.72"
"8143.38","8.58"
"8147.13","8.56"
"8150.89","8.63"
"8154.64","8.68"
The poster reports 0.04 mag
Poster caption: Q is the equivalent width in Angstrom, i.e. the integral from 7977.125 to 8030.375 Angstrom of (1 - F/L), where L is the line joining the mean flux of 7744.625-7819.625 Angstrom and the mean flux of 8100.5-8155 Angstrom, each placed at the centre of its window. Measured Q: 2.22 Angstrom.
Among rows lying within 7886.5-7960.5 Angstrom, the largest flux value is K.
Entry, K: 9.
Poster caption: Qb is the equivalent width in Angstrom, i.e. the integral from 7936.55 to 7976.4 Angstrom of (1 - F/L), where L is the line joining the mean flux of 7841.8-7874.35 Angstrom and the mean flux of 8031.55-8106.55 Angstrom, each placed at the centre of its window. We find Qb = 2.2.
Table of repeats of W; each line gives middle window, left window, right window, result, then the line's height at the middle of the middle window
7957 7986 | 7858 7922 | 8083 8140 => 0.06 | 8.98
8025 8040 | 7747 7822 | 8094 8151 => 0.09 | 8.91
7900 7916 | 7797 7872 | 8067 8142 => 0.03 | 9.12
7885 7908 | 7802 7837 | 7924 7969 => 0.00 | 8.81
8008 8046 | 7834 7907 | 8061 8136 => 0.06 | 8.92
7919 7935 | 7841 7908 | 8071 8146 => 0.05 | 9.04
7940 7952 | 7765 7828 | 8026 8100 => 0.03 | 8.86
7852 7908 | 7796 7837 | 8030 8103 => -0.01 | 9.03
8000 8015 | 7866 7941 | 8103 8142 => 0.03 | 8.89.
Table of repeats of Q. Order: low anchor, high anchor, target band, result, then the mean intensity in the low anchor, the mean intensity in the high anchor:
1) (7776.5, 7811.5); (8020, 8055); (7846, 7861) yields -0.3 Angstrom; 9.21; 8.36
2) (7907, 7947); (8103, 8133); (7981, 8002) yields 0.4 Angstrom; 8.73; 8.89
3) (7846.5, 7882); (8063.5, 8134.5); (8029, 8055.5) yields 1.8 Angstrom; 9.34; 8.83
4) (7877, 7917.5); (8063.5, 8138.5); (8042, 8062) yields 0.7 Angstrom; 8.9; 8.83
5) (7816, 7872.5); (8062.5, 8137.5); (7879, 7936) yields 2.1 Angstrom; 9.26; 8.83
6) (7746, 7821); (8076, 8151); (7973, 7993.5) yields 0.9 Angstrom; 9.27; 8.79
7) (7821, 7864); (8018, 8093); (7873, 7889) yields -0.1 Angstrom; 9.21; 8.58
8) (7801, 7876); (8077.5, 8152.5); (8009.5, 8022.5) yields 0.3 Angstrom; 9.25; 8.79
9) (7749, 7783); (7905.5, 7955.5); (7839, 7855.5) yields -0.2 Angstrom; 9.36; 8.72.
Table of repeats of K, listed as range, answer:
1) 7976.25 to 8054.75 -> 8.85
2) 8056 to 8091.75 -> 8.93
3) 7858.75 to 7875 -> 9.64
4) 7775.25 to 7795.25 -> 9.32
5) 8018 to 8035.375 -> 8.65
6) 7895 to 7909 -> 8.9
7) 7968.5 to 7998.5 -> 8.69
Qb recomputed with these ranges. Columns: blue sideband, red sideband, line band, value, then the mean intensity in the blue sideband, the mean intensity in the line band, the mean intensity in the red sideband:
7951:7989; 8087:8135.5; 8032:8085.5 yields 0.70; 8.49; 8.59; 8.83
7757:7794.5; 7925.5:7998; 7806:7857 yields -0.51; 9.31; 9.17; 8.56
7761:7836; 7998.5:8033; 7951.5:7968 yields 0.51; 9.23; 8.45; 8.54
